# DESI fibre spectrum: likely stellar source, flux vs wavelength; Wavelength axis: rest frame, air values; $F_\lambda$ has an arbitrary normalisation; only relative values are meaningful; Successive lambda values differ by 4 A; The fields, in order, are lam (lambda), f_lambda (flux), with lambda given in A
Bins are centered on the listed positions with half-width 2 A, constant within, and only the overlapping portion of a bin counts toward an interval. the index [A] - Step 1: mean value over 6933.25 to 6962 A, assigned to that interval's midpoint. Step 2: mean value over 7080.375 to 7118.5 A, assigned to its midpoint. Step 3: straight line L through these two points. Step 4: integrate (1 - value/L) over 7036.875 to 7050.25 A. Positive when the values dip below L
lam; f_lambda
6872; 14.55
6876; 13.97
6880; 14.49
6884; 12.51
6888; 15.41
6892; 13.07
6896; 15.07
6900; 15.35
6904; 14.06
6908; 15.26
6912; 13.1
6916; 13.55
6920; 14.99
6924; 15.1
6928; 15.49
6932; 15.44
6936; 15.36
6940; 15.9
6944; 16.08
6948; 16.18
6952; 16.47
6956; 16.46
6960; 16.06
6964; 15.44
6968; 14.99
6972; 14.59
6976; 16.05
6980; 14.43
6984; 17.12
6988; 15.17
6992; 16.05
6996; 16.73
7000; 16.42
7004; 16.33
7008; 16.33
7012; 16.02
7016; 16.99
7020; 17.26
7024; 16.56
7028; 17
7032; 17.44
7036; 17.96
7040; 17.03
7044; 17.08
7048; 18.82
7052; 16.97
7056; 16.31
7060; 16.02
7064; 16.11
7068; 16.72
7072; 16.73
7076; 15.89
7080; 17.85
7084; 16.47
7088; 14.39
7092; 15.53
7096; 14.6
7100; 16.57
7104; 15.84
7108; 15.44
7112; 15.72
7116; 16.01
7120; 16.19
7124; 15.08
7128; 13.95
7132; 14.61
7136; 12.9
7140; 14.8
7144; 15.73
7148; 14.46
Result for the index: -1.53 A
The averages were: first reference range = 16.1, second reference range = 15.7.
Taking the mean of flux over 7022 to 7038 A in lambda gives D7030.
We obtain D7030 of 17.2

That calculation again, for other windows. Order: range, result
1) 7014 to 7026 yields 16.9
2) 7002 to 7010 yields 16.3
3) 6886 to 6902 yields 14.7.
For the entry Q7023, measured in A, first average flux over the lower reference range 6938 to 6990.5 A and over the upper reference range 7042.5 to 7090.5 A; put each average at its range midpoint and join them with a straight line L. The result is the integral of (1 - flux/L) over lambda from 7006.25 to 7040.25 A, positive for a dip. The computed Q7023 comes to -1.5 A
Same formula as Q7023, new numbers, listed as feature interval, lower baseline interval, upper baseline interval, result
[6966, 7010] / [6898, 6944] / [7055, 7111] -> -1.3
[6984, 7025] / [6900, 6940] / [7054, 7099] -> -2.5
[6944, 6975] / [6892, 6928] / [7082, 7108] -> -2.0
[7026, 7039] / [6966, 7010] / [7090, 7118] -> -1.4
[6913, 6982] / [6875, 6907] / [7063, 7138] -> -3.6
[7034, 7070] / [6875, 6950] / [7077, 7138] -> -4.2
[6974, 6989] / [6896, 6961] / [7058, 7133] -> -0.3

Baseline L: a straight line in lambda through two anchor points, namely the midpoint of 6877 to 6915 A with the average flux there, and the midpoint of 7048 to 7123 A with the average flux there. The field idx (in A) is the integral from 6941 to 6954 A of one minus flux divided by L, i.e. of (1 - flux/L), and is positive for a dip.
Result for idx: -1.29 A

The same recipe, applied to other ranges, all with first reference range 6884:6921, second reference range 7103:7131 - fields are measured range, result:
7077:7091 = -0.8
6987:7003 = -1.5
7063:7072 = -0.8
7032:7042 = -1.7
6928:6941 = -0.9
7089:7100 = 0.0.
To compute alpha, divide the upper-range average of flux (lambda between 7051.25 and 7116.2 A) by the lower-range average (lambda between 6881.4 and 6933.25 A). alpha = 1.11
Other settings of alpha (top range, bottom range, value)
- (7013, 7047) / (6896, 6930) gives 1.17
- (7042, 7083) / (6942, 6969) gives 1.05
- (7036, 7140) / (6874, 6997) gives 1.05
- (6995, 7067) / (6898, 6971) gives 1.10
